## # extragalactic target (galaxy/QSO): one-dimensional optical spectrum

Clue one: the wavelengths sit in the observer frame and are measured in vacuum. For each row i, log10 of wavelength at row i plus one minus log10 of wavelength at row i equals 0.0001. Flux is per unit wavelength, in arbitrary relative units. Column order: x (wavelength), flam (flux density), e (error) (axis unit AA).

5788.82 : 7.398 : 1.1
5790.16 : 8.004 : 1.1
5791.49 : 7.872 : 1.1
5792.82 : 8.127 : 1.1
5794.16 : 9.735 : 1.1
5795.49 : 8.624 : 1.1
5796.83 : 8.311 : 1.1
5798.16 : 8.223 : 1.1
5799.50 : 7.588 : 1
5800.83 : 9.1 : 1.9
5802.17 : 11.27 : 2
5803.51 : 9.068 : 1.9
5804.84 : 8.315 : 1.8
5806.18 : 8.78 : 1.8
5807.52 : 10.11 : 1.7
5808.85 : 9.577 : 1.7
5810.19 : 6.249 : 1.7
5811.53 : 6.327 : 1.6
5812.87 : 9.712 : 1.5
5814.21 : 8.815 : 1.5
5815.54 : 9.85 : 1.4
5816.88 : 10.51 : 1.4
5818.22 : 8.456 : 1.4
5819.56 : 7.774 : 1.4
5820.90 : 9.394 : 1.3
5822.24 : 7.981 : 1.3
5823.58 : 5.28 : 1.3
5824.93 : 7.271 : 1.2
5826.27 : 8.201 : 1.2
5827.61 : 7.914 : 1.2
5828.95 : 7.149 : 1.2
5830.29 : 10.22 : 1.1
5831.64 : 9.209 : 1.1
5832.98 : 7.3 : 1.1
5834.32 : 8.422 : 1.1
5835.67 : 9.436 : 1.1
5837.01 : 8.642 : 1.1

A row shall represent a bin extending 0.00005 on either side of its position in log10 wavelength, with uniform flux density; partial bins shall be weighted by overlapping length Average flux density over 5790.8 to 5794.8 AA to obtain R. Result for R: 8.57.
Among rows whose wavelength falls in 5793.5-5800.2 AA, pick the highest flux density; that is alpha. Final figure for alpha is 9.735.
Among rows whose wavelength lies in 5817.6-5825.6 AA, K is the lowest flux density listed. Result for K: 5.28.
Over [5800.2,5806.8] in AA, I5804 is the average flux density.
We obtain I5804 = 9.3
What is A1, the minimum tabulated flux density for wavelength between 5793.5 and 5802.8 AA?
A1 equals 7.588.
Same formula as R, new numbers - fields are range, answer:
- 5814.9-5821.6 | 9.19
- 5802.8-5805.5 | 8.74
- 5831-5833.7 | 8.27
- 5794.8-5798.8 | 8.4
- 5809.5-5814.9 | 7.8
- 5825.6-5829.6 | 7.77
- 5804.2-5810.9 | 8.59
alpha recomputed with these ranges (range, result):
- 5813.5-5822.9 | 10.51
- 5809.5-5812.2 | 6.327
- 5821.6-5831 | 10.22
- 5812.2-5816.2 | 9.85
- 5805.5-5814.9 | 10.11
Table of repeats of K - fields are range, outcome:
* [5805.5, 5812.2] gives 6.249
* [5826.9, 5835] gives 7.149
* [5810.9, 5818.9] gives 6.327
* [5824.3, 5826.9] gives 7.271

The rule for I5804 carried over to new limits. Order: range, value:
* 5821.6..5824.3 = 6.6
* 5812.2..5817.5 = 9.73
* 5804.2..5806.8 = 8.54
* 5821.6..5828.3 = 7.32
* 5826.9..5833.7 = 8.36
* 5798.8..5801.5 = 8.34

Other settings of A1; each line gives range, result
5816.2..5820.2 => 7.774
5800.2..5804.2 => 9.068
